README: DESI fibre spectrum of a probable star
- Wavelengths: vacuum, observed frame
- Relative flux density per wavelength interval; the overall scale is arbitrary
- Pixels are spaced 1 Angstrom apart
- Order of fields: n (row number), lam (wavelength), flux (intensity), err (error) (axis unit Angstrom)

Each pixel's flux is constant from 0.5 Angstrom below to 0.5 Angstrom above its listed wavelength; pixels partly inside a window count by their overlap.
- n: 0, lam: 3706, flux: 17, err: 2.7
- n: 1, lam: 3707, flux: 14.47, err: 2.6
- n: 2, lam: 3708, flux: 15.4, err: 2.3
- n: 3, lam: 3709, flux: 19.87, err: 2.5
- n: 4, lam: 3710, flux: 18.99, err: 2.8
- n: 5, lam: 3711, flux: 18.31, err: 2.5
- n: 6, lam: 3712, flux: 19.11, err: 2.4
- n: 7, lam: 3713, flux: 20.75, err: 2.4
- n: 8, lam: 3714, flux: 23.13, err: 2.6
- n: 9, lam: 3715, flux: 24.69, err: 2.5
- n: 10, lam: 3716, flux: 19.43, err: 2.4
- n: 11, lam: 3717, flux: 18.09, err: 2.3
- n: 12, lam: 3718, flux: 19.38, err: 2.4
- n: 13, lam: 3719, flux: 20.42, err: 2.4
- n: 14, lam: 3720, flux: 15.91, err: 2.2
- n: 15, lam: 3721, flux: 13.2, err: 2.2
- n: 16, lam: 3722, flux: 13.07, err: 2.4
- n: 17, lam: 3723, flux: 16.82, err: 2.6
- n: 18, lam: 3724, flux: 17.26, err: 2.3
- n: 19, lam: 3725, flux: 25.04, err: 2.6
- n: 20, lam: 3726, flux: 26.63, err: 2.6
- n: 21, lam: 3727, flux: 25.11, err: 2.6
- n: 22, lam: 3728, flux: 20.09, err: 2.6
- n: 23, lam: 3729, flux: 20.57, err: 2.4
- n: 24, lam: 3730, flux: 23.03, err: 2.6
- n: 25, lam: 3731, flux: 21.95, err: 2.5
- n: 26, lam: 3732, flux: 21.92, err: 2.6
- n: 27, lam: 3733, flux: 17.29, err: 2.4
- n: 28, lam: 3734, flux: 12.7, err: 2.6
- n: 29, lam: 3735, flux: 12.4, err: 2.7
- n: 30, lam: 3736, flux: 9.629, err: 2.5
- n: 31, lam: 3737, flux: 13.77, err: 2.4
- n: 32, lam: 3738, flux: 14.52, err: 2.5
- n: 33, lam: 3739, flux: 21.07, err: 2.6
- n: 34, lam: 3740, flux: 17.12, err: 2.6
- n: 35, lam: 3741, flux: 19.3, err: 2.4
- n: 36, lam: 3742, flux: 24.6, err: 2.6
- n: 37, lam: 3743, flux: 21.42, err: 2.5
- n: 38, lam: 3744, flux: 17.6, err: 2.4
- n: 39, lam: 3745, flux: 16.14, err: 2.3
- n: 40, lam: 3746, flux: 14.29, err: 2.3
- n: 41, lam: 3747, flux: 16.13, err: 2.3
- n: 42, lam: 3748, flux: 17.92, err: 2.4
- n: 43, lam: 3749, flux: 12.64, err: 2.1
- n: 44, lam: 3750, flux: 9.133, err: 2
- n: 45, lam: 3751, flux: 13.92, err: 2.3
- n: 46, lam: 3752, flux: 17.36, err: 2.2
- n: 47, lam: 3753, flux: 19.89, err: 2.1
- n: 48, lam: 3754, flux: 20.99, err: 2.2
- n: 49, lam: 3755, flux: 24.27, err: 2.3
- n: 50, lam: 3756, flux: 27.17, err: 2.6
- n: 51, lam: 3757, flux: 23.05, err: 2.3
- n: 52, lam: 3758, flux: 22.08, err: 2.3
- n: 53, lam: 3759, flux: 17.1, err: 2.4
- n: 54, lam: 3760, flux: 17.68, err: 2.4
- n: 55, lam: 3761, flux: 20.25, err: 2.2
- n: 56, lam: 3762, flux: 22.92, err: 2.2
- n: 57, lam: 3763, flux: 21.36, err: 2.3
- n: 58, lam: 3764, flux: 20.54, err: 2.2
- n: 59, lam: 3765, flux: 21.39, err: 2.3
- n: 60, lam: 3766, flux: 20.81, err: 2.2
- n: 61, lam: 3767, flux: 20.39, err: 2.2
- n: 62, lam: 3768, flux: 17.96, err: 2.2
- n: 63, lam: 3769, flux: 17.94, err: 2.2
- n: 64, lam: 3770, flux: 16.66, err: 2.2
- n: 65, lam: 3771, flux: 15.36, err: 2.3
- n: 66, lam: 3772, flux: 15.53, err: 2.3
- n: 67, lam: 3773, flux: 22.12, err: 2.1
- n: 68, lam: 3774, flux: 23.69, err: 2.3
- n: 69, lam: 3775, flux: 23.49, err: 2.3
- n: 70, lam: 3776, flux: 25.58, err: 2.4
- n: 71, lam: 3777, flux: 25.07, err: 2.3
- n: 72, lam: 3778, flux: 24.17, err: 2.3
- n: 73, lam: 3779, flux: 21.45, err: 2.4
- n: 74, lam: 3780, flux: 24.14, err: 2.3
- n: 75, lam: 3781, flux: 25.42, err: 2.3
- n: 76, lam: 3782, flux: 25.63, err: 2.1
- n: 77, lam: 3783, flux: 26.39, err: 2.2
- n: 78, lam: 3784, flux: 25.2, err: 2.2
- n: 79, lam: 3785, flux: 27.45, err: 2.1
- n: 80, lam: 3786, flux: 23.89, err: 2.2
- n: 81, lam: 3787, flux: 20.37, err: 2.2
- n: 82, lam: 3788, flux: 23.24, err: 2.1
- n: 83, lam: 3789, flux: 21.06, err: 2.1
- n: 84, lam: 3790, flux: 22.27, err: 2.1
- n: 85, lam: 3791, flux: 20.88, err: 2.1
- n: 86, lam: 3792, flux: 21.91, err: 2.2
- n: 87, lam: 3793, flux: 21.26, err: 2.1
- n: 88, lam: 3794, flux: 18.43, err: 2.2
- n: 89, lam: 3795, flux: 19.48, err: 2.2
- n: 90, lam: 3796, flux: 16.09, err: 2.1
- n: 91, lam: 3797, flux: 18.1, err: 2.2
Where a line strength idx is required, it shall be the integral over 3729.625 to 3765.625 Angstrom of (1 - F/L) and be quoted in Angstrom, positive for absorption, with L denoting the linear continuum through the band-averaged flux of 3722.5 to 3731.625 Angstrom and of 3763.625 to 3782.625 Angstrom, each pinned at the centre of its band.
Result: 5.3 Angstrom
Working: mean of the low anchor 21.8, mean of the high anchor 21.5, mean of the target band 18.5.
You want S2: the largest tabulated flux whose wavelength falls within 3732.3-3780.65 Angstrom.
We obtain 27.17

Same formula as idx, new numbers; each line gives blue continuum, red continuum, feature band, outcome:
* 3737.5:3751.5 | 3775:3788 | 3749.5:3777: 0.8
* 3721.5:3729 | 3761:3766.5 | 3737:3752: 3.0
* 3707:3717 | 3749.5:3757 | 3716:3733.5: -0.2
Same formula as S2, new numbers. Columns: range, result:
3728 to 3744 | 24.6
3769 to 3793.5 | 27.45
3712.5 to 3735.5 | 26.63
